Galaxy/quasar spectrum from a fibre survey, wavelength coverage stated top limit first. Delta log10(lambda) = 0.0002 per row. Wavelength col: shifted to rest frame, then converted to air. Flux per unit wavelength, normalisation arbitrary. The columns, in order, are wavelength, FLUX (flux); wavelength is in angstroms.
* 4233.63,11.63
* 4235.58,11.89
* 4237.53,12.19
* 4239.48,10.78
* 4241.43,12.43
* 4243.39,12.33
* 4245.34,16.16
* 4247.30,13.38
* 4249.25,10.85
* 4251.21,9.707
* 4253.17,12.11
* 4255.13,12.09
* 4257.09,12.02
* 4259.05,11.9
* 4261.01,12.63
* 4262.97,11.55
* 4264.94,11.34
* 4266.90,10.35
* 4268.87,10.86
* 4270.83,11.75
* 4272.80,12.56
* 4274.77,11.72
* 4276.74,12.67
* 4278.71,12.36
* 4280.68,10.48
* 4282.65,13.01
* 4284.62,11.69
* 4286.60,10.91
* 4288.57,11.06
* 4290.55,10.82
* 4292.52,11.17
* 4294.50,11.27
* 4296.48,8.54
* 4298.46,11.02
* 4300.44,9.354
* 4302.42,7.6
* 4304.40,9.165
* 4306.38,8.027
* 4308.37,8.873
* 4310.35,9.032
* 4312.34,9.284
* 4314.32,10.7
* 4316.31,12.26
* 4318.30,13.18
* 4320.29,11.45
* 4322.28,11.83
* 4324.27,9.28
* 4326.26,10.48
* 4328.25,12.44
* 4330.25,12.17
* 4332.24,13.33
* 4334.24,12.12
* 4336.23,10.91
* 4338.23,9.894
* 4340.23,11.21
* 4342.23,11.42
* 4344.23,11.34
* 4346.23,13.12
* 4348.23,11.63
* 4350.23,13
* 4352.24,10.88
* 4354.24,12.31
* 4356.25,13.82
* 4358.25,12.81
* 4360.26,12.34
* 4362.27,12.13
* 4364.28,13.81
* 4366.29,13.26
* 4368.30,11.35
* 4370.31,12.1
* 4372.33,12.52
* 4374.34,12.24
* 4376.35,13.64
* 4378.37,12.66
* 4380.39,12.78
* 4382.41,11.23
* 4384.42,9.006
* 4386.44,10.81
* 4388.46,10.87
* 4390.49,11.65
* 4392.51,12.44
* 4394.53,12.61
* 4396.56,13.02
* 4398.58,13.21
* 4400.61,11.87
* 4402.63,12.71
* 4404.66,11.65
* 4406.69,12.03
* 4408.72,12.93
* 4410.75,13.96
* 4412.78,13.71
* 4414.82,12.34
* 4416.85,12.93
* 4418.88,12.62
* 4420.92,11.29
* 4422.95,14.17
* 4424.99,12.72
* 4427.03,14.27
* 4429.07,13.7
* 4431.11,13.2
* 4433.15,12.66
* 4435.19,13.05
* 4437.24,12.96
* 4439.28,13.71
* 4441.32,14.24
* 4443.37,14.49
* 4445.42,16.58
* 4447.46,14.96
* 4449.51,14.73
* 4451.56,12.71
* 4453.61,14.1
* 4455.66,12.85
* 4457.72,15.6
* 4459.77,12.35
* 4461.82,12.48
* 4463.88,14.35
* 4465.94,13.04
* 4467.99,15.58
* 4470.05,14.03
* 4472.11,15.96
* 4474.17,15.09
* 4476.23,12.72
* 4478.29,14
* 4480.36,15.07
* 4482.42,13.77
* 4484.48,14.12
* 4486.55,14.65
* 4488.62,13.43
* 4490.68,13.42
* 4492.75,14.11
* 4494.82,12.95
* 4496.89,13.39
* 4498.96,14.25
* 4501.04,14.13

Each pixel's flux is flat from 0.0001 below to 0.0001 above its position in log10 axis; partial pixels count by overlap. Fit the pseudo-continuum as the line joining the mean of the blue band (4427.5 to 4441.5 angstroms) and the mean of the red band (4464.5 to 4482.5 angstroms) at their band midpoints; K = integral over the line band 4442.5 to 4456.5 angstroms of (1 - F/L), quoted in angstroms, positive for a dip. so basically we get -0.6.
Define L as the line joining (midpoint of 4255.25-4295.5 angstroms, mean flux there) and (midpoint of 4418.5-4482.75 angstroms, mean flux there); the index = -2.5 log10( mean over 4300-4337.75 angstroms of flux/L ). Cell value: 0.150 mag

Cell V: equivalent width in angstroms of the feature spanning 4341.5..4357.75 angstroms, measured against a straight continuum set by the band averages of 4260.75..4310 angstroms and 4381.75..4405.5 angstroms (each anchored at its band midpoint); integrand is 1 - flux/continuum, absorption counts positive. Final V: -1.2 angstroms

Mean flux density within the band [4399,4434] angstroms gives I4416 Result 12.9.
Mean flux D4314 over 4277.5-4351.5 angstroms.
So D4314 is 11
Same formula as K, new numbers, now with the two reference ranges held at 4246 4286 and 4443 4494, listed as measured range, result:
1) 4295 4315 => 4.98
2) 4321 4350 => 2.40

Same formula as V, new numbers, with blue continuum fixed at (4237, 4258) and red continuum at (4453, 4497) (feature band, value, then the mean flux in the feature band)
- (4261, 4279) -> 0.9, 11.7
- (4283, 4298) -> 2.0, 10.9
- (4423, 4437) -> 0.3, 13.3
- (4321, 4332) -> 1.2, 11.4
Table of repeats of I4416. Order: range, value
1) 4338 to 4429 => 12.4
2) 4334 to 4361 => 11.9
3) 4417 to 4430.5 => 13.1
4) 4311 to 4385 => 11.9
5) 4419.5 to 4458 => 13.7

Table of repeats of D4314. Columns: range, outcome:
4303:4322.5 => 10.3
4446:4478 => 14.1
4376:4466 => 13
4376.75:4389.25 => 11.3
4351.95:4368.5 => 12.7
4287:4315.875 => 9.78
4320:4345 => 11.4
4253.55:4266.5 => 11.9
